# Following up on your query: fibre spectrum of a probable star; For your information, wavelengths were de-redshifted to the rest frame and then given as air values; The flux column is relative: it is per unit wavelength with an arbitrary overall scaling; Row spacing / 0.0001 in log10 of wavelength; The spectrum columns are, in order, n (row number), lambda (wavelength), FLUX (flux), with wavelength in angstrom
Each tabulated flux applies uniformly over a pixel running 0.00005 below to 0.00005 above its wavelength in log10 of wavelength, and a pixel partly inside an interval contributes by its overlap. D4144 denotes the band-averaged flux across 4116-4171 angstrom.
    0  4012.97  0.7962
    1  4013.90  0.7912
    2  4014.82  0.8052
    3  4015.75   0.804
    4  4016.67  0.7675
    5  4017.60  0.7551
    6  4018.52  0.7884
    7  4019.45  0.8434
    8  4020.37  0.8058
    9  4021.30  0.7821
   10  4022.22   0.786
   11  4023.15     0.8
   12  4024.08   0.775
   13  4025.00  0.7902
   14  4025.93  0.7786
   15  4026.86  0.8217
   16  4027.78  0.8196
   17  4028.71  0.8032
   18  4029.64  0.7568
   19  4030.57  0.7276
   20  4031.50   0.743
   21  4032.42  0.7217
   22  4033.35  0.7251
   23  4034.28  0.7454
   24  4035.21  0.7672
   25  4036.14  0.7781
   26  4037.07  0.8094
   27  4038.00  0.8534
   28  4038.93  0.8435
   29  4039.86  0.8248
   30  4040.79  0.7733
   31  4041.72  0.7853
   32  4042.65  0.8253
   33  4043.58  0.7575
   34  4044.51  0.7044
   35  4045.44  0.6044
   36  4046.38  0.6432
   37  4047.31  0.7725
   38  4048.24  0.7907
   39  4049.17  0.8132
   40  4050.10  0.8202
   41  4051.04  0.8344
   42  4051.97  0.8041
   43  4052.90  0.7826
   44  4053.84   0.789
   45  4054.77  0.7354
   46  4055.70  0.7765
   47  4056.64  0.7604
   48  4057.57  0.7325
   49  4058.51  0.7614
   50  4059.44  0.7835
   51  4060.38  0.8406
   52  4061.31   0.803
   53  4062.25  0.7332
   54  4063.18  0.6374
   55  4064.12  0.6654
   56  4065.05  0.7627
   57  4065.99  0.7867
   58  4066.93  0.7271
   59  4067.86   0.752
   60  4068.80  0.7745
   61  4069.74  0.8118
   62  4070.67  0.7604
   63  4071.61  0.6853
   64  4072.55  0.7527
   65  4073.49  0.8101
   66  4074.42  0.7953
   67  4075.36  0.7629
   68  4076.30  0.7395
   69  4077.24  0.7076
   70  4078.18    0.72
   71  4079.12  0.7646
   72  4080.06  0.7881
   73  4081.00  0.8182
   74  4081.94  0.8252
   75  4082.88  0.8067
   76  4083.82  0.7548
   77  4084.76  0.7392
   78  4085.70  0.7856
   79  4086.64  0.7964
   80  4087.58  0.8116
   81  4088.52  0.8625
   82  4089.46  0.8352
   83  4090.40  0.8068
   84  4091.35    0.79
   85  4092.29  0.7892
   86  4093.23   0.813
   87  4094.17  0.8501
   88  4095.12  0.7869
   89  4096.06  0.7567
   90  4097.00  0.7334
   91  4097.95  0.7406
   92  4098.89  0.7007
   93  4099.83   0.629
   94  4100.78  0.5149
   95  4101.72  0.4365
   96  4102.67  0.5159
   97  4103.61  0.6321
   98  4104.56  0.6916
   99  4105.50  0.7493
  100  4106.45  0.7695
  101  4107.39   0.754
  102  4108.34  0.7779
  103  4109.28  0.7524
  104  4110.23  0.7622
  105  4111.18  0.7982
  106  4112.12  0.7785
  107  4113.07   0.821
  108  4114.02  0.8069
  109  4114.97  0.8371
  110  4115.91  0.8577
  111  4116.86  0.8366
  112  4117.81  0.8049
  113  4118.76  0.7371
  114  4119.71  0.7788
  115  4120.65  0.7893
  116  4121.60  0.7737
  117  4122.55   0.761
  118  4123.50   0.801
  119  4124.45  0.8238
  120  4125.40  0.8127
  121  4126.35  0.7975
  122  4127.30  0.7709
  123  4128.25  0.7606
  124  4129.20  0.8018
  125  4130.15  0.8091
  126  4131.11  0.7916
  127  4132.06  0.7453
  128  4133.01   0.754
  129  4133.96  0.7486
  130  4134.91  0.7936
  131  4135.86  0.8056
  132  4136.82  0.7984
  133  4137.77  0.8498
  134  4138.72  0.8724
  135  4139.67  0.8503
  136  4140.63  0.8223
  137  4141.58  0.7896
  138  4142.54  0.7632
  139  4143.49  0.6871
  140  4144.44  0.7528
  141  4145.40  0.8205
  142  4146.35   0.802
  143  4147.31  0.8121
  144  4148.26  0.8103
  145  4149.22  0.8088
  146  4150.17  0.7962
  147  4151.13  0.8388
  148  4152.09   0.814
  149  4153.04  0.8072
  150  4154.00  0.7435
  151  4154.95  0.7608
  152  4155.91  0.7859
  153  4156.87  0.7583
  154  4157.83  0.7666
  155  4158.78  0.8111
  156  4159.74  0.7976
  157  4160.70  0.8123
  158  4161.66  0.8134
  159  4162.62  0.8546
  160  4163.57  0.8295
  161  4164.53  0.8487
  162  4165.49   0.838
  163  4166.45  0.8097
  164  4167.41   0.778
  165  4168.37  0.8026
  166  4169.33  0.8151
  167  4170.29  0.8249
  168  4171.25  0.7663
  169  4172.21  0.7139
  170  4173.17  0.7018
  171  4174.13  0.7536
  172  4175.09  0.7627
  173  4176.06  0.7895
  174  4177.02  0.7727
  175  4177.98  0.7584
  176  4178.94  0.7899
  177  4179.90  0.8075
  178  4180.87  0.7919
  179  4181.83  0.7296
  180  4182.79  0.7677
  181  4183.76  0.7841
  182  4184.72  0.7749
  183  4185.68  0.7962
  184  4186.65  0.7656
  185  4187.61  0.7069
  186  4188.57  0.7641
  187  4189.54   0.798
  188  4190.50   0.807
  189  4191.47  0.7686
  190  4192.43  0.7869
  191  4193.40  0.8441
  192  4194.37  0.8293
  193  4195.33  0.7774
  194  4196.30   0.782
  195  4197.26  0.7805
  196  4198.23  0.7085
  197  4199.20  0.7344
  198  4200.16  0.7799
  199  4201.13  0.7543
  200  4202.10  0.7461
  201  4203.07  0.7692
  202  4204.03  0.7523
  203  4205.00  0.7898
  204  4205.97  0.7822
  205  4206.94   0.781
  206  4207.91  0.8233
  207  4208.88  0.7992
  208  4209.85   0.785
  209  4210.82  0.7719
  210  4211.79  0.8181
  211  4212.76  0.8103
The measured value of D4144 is 0.798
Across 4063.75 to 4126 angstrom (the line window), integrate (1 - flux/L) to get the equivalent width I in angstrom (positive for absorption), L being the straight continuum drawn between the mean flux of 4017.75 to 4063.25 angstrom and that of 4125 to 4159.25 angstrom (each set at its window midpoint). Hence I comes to 1.90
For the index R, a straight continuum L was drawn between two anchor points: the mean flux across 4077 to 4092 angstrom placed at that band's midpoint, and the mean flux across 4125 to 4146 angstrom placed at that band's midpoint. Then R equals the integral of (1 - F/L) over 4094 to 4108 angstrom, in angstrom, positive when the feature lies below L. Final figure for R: 1.9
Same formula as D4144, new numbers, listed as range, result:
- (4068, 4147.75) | 0.77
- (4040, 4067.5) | 0.76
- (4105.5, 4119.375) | 0.791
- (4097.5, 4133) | 0.749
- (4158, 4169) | 0.817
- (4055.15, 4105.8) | 0.747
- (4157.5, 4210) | 0.783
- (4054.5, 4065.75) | 0.75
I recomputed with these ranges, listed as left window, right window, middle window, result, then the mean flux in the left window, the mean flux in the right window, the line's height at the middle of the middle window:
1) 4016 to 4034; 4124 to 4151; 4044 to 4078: 1.2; 0.779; 0.795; 0.784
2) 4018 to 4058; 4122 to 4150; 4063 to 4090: 0.5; 0.777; 0.794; 0.783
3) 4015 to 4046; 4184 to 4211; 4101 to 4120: 0.9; 0.777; 0.777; 0.777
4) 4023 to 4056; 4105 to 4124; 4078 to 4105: 1.4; 0.775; 0.787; 0.784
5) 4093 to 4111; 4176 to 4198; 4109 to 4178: -4.9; 0.703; 0.781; 0.741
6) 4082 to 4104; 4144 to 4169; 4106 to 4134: -0.8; 0.736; 0.803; 0.765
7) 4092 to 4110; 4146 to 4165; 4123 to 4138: -0.6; 0.705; 0.804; 0.758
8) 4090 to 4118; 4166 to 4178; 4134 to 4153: -1.1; 0.742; 0.773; 0.76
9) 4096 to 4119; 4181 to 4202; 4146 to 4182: -1.6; 0.727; 0.773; 0.758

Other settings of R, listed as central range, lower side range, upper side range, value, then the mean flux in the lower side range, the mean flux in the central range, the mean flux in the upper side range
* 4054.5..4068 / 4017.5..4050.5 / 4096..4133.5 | 0.3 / 0.776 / 0.751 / 0.749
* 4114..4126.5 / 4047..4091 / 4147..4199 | -0.3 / 0.774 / 0.801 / 0.787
